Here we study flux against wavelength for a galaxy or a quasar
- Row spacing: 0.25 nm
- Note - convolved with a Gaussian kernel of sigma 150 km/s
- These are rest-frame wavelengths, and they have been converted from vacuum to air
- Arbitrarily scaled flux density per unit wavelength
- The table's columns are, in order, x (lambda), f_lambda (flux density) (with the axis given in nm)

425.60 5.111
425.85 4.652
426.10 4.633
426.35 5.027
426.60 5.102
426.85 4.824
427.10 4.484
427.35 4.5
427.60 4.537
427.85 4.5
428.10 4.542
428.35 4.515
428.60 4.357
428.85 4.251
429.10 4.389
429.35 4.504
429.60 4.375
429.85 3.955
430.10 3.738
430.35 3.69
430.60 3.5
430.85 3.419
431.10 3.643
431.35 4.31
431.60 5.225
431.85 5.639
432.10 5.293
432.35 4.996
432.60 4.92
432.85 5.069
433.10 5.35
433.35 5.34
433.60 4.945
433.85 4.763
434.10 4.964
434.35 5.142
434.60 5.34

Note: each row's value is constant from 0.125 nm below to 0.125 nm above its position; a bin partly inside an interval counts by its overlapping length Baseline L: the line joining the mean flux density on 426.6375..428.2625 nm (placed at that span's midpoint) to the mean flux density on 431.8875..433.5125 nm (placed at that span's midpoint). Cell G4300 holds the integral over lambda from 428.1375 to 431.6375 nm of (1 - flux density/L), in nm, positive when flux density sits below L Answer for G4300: 0.53 nm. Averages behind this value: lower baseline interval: 4.59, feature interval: 4.12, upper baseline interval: 5.18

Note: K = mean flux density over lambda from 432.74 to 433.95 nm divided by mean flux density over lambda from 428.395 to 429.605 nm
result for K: 1.2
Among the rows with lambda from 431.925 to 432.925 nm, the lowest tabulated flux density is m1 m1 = 4.92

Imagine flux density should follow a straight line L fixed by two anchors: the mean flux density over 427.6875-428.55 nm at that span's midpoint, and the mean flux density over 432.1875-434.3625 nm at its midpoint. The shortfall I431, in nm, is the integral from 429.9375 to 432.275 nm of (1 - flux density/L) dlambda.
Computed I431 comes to 0.27 nm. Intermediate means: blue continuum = 4.51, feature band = 4.28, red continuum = 5.05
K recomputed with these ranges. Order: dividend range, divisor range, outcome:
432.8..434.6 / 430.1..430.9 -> 1.43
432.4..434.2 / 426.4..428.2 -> 1.08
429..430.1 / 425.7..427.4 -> 0.89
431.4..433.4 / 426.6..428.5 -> 1.13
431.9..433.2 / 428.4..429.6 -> 1.17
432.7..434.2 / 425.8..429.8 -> 1.11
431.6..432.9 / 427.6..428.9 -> 1.17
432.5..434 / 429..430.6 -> 1.25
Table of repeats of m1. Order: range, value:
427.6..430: 3.955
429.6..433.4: 3.419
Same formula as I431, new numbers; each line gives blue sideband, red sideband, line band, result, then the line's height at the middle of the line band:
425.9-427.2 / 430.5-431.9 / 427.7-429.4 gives 0.047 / 4.56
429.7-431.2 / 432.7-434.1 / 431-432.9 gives -0.219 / 4.39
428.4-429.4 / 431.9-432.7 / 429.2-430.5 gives 0.150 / 4.59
